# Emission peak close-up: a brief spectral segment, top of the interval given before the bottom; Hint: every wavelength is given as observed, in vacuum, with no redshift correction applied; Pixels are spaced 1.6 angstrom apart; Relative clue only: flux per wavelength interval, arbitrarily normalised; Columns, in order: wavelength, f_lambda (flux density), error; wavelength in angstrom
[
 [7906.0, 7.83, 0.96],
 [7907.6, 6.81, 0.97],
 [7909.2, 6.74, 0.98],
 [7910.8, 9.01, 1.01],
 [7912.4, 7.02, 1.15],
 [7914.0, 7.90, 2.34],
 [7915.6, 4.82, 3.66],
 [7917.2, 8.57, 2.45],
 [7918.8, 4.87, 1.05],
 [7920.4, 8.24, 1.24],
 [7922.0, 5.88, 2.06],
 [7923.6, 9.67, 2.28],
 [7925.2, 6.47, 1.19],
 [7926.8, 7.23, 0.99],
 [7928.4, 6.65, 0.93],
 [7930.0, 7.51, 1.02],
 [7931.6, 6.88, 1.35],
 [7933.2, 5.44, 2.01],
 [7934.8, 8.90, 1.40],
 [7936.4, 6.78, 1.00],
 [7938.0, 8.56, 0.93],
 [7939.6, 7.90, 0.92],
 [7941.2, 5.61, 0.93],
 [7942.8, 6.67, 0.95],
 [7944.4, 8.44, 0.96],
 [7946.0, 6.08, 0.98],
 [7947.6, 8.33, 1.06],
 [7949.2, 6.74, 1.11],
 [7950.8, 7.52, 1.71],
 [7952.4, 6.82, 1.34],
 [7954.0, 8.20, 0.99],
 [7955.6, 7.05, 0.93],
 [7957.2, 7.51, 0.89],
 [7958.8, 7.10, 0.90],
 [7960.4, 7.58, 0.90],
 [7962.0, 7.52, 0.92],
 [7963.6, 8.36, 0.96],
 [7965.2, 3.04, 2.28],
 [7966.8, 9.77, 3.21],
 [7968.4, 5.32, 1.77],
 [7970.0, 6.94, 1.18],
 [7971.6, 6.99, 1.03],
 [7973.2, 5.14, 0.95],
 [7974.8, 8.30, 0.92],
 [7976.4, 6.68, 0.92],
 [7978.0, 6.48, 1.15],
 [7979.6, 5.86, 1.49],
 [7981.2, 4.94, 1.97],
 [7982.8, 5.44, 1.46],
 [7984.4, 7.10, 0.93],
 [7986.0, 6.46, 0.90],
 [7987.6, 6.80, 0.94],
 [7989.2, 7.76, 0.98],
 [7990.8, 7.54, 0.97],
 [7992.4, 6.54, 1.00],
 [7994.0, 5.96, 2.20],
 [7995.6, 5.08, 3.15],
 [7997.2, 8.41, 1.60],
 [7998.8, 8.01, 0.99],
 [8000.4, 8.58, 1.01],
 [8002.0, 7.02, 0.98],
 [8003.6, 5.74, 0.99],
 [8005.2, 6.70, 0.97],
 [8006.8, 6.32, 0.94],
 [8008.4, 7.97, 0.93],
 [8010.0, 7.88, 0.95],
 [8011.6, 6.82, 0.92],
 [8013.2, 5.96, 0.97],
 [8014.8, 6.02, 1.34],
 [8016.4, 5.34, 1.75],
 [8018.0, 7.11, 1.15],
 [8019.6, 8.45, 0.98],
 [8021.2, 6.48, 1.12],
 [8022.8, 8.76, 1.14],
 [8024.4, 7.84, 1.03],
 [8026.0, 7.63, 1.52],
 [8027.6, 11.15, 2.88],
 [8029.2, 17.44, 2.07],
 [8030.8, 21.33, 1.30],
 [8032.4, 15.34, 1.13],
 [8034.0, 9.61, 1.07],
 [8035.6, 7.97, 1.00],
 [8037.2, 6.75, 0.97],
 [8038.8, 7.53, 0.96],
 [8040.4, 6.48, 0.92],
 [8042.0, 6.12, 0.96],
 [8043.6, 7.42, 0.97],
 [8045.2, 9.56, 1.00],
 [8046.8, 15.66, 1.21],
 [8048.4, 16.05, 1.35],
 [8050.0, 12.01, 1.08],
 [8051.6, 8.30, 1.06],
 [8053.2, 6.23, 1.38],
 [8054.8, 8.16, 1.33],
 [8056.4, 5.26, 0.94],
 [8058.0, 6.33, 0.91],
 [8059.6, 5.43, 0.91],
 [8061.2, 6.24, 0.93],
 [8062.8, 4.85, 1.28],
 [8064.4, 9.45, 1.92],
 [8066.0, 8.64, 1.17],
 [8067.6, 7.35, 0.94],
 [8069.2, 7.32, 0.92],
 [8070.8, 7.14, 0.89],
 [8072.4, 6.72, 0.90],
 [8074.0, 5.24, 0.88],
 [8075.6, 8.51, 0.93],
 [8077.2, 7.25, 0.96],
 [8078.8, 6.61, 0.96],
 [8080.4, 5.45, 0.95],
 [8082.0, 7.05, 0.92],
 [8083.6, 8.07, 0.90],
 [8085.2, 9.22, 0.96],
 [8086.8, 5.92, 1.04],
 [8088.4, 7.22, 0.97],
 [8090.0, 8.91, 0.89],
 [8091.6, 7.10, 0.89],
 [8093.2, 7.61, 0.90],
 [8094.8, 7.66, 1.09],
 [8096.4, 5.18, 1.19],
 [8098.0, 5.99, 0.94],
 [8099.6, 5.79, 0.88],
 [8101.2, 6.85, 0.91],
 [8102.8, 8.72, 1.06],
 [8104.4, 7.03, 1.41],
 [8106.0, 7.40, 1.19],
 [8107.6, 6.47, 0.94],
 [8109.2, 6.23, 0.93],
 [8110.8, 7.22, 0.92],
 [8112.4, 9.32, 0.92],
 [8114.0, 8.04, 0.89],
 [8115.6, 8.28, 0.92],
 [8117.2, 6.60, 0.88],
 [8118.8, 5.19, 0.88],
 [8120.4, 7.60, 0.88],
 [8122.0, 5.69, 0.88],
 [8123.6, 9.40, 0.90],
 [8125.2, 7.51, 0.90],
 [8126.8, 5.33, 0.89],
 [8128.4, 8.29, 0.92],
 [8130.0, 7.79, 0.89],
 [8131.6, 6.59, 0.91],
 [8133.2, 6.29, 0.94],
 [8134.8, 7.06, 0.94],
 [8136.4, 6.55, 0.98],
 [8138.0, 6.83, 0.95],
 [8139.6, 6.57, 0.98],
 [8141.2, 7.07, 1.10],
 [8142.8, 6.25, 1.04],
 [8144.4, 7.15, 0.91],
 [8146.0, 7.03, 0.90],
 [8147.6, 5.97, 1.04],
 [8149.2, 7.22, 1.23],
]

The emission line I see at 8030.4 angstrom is [S II] 6716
